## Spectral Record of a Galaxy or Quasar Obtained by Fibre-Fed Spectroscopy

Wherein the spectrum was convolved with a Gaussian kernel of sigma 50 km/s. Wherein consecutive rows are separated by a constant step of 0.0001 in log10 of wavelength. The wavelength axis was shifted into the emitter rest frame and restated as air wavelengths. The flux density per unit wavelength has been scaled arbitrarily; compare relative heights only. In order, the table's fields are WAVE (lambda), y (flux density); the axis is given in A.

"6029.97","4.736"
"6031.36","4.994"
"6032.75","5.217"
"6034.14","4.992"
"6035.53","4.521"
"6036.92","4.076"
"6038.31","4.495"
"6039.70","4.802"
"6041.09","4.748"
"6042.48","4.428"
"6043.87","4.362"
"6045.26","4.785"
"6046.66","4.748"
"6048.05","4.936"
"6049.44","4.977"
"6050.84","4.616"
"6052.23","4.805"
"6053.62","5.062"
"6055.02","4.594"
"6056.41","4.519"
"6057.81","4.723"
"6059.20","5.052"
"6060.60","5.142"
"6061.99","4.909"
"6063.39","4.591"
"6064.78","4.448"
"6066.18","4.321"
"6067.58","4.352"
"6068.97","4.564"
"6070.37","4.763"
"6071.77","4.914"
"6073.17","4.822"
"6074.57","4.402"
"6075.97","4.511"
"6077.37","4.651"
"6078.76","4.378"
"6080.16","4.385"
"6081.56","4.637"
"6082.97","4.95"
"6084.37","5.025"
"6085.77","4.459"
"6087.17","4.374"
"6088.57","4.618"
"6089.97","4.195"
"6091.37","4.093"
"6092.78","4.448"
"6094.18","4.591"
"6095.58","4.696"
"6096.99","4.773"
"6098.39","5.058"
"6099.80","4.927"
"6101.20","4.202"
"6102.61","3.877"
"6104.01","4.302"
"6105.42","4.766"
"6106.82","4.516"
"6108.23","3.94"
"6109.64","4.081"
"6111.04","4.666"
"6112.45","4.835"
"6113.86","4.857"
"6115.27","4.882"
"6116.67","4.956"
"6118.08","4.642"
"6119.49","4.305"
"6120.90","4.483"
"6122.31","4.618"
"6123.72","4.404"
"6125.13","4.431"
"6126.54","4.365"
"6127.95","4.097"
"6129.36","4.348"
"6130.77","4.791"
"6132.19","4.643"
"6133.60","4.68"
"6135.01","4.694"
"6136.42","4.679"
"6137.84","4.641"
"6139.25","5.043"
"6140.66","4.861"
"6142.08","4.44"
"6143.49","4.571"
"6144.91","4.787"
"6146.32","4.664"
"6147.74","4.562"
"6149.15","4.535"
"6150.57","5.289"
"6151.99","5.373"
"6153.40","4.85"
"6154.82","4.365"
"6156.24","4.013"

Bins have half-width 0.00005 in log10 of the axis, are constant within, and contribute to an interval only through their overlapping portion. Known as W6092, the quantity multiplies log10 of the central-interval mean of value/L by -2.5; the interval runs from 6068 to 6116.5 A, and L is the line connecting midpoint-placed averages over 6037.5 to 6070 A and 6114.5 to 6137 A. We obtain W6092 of 0.014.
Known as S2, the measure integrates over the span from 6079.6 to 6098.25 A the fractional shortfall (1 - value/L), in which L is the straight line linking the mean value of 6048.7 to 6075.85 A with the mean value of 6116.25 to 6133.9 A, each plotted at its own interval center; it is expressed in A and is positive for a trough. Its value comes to 0.20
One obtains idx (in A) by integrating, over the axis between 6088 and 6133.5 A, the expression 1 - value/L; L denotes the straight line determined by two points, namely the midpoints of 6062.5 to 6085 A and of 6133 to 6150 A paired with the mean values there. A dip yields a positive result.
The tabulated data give 1.32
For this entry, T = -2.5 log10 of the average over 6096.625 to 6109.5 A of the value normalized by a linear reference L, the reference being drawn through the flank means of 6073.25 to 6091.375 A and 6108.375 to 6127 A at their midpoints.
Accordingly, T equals 0.02 mag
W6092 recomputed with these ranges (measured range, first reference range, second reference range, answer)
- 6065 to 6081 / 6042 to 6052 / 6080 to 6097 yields 0.01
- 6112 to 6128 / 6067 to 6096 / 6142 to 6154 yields 0.03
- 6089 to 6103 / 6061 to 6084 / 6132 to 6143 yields 0.04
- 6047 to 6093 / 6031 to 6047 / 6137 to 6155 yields 0.01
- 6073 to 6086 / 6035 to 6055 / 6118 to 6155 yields 0.01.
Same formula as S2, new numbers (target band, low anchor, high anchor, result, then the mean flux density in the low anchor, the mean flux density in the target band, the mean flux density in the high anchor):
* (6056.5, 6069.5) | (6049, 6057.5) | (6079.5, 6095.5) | 0.05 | 4.75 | 4.67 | 4.53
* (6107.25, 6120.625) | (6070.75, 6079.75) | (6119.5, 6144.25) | 0.04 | 4.61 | 4.57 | 4.57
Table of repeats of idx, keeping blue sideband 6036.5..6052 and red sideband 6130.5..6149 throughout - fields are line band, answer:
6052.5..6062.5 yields -0.4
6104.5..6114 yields 0.4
